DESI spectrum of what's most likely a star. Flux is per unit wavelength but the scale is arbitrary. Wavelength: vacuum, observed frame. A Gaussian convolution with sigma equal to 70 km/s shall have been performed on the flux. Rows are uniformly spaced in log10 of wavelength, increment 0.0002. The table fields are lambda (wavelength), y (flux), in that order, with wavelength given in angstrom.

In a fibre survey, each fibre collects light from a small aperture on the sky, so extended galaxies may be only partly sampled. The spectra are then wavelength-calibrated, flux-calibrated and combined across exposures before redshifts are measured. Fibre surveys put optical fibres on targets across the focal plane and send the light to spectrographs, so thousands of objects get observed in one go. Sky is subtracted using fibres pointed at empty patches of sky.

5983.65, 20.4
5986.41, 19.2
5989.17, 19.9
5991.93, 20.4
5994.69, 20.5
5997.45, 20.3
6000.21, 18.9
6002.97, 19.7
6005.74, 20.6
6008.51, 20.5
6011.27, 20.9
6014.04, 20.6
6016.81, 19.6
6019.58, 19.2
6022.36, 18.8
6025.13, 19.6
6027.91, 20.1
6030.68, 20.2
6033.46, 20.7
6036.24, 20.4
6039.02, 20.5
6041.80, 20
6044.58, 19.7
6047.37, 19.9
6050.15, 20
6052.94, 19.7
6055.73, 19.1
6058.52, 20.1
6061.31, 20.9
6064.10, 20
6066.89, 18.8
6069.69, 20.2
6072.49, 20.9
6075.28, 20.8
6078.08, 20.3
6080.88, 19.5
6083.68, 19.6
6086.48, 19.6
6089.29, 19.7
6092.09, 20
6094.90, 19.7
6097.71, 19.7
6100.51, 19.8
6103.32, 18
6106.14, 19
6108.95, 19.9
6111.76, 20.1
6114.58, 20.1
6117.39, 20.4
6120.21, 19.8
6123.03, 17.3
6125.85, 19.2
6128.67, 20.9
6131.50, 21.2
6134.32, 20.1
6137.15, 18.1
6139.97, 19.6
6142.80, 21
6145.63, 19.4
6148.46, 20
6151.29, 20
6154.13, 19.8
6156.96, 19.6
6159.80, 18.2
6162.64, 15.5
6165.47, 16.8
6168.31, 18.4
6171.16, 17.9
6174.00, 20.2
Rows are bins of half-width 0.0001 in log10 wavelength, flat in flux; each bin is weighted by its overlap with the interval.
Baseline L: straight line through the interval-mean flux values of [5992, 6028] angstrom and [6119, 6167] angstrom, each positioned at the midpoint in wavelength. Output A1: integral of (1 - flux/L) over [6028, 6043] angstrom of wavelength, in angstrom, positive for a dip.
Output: -0.40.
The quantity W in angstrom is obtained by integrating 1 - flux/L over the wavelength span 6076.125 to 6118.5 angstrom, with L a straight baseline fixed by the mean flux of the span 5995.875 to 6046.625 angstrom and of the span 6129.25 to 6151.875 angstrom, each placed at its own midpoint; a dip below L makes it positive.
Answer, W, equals 0.6 angstrom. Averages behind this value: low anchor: 20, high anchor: 20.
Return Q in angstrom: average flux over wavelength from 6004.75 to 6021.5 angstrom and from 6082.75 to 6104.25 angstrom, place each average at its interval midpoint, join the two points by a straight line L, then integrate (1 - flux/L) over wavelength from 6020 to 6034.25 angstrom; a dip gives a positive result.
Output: 0.2 angstrom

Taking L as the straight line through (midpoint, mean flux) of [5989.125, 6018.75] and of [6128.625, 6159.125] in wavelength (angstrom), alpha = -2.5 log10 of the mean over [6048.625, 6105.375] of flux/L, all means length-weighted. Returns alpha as 0.01 mag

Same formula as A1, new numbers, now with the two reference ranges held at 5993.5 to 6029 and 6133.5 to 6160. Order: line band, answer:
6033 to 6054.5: -0.2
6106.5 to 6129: 0.1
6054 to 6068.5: 0.0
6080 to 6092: 0.1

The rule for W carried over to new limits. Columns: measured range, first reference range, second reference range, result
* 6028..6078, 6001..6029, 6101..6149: -0.7 angstrom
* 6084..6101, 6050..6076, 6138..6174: -0.1 angstrom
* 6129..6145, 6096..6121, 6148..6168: -0.9 angstrom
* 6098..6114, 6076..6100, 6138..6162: 0.2 angstrom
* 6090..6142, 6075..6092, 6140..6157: 0.8 angstrom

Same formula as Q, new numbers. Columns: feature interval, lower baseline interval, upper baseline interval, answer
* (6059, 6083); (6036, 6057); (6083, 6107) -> -0.6 angstrom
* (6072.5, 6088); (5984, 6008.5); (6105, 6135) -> -0.1 angstrom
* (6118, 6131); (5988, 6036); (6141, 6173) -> -0.3 angstrom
